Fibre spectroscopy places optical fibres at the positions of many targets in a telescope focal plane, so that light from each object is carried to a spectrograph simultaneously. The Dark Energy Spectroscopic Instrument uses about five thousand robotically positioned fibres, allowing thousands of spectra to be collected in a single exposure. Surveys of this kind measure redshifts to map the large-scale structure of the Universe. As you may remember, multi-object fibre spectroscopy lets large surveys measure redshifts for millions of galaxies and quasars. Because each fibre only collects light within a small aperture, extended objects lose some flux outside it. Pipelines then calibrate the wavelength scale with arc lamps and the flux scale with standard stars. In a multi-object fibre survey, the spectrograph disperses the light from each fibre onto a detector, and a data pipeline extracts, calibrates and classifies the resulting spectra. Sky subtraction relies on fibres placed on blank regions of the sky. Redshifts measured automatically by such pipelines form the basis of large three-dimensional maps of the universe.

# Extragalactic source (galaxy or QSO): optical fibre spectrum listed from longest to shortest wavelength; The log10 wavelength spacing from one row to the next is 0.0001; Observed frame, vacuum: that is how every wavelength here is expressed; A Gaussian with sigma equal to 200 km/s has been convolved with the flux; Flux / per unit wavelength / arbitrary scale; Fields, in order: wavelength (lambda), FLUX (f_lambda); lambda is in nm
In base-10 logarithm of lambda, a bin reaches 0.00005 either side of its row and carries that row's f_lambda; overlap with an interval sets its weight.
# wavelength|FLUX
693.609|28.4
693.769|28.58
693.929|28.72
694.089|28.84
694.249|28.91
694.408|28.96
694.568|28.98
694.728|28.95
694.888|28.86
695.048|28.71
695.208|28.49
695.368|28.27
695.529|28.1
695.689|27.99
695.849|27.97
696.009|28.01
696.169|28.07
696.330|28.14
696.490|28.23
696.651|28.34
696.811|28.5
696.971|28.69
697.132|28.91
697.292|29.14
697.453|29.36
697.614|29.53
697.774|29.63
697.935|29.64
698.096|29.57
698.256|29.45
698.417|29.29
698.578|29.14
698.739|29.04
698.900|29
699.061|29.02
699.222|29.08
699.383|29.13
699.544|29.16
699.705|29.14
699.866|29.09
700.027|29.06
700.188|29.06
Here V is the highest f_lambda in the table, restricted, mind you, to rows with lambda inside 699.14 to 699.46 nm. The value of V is 29.13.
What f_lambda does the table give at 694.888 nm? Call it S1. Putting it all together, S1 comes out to 28.86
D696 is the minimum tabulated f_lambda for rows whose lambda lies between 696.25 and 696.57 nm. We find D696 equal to 28.14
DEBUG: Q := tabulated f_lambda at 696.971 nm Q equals 28.69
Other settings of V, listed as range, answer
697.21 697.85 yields 29.63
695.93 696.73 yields 28.34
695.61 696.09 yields 28.01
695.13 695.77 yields 28.49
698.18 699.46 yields 29.45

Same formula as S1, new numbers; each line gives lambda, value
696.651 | 28.34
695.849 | 27.97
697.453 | 29.36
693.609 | 28.4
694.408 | 28.96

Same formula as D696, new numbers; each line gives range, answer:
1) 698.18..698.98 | 29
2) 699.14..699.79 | 29.08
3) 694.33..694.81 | 28.95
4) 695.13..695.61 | 28.1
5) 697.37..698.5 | 29.29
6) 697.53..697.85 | 29.53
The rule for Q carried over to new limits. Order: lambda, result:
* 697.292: 29.14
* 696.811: 28.5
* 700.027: 29.06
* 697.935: 29.64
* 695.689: 27.99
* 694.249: 28.91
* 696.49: 28.23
